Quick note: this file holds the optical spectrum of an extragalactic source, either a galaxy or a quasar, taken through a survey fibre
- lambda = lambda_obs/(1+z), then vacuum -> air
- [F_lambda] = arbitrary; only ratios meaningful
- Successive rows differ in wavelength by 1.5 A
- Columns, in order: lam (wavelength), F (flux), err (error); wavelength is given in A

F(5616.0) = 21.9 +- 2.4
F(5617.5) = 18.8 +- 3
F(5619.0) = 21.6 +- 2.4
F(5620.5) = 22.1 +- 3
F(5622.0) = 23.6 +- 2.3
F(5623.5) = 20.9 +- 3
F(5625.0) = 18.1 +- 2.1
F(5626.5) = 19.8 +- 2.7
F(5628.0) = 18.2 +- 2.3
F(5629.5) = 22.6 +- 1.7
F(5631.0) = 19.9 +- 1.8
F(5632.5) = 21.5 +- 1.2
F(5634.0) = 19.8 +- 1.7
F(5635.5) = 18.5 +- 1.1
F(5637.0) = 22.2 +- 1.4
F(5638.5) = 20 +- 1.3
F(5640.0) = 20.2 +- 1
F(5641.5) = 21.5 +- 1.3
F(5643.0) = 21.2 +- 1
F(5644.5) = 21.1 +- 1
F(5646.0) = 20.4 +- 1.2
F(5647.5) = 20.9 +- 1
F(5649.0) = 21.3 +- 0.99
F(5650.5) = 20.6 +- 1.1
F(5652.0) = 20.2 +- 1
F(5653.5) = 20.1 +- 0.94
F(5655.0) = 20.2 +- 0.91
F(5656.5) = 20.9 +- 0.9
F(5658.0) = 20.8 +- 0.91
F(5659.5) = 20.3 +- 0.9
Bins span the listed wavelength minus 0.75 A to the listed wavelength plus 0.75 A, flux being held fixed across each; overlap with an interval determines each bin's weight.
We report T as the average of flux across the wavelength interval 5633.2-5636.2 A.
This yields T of 19.2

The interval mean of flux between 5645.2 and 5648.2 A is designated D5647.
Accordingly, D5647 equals 20.7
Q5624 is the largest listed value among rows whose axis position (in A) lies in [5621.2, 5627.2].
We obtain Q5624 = 23.6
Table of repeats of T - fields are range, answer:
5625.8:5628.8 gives 19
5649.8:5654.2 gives 20.3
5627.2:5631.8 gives 20.2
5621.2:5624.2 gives 22.3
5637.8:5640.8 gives 20.1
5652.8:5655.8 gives 20.2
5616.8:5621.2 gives 20.8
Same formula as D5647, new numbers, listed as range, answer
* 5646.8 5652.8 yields 20.7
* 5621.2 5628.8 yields 20.1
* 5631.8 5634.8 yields 20.6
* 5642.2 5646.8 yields 20.9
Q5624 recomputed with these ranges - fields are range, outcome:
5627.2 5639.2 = 22.6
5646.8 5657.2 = 21.3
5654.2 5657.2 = 20.9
